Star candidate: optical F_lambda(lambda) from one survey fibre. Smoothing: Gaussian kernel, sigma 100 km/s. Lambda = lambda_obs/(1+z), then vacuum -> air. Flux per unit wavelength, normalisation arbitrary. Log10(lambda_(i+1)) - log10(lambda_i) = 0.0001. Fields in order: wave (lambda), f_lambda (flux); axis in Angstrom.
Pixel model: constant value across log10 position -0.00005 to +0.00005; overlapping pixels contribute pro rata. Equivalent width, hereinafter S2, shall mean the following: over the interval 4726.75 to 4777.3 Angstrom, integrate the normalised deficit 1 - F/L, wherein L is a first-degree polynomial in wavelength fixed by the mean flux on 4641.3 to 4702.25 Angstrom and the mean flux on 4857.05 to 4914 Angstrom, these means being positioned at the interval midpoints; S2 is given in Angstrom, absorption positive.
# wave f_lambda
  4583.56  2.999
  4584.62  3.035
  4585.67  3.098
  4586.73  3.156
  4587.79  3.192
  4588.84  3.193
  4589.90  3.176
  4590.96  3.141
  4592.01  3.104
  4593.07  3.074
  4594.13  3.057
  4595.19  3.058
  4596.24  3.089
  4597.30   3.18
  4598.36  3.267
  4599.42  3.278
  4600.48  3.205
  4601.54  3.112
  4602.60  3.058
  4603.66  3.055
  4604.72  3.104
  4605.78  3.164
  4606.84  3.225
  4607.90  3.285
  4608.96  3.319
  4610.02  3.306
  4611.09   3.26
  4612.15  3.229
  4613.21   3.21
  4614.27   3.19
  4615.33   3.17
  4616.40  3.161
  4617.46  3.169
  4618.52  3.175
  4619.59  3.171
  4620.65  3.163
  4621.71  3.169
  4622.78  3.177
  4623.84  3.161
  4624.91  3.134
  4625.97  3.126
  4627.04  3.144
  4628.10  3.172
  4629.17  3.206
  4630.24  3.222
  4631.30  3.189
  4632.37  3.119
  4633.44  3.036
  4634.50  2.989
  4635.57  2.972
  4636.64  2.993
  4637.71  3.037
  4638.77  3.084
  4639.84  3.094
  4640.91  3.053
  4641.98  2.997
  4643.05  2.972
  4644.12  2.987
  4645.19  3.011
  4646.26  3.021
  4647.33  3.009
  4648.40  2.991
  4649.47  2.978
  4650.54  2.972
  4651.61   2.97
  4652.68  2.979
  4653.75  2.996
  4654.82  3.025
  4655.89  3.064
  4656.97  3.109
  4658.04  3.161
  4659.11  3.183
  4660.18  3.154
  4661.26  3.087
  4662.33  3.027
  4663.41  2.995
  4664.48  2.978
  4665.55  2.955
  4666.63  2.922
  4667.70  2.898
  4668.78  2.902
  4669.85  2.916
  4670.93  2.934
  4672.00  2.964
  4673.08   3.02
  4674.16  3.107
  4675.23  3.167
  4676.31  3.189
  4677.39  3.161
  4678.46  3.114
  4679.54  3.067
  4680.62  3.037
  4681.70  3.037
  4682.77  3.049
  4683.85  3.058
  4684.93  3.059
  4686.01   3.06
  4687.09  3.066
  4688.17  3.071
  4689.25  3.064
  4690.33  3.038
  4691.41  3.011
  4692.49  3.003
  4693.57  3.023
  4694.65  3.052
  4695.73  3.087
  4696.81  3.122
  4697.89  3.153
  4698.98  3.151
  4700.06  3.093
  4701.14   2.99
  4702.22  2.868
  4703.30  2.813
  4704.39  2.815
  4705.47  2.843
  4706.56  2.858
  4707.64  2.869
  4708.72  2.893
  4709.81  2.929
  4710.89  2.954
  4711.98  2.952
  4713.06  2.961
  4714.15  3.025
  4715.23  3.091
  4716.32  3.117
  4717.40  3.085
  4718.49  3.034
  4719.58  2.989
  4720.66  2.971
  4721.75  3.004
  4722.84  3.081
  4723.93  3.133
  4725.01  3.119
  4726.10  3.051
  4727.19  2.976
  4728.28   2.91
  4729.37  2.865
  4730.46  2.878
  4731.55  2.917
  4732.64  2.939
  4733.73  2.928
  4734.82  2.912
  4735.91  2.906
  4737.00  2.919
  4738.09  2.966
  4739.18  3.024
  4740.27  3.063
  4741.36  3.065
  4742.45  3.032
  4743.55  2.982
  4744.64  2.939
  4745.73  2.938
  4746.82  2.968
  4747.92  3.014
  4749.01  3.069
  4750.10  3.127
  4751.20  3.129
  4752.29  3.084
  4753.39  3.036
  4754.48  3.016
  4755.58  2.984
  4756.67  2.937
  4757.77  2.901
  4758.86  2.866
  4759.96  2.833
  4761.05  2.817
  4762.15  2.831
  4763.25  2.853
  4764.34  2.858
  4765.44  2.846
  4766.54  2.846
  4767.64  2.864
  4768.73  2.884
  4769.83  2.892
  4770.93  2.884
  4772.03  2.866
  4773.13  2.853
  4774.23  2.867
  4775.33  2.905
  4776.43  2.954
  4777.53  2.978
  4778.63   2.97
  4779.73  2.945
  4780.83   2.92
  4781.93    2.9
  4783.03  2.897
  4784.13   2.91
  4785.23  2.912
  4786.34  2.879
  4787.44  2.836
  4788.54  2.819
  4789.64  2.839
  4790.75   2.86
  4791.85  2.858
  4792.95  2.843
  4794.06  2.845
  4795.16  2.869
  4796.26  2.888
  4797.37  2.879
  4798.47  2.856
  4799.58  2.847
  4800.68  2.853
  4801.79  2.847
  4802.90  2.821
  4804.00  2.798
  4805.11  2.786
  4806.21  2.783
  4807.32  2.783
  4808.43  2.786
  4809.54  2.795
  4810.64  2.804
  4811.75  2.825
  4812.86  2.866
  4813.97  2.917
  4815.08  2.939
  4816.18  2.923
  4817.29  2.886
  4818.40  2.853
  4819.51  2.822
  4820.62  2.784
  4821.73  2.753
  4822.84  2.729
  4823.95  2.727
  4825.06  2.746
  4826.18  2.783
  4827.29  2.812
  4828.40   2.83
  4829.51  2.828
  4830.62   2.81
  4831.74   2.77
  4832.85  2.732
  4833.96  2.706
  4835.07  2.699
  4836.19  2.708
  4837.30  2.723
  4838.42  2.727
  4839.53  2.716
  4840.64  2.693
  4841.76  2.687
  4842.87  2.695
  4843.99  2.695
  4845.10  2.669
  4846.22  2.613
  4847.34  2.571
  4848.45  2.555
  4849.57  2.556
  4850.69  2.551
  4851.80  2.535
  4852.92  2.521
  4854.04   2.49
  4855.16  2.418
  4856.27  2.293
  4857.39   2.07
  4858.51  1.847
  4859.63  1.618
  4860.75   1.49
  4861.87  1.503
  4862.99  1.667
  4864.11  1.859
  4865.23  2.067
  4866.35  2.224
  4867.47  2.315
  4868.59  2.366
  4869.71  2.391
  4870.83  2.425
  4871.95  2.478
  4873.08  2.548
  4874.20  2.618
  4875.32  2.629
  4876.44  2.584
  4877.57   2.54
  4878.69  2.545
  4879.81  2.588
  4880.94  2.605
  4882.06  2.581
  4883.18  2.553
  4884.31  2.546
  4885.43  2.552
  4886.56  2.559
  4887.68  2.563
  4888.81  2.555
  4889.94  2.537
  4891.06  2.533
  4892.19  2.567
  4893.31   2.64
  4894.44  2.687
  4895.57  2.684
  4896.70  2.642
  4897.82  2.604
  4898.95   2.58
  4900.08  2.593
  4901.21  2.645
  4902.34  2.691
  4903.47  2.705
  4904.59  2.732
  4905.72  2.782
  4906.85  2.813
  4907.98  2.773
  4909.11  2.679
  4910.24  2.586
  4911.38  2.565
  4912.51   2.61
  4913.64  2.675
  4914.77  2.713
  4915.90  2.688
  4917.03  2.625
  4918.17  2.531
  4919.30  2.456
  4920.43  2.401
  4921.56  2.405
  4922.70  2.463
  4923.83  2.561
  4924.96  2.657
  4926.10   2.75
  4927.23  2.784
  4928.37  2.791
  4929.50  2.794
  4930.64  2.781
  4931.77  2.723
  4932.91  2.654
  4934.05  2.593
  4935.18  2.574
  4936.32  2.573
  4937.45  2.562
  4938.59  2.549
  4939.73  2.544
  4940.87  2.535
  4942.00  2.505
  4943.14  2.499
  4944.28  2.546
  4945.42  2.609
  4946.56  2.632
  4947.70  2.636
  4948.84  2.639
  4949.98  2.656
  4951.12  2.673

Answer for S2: -2.1 Angstrom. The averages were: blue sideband 3.04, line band 2.94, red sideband 2.46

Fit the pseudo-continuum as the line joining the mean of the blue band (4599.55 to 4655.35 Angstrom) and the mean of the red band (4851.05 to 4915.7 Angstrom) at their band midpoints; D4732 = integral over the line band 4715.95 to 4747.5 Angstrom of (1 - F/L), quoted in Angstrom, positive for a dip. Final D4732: -1.6 Angstrom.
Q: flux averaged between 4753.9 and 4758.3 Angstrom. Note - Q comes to 2.96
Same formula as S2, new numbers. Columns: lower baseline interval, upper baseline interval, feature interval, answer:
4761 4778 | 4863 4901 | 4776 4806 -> -0.8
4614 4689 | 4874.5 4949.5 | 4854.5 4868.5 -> 3.8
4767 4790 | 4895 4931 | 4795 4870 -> 5.3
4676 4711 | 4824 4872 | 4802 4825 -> -2.1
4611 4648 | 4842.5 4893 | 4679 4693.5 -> -0.5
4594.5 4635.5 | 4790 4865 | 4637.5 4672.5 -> 0.6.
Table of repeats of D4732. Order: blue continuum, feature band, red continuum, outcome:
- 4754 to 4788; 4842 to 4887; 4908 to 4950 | 5.8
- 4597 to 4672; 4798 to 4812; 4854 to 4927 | -0.7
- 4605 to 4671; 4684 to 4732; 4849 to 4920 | -1.5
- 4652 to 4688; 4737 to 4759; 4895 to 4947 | -0.7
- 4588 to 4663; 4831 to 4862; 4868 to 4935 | 2.7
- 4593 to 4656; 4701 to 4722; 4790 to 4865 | -0.3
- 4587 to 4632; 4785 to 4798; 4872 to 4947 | -0.1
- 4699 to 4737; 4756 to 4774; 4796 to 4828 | 0.2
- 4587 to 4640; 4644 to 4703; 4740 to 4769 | 0.6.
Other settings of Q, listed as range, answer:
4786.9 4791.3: 2.84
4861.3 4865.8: 1.77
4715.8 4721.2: 3.04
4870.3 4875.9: 2.54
